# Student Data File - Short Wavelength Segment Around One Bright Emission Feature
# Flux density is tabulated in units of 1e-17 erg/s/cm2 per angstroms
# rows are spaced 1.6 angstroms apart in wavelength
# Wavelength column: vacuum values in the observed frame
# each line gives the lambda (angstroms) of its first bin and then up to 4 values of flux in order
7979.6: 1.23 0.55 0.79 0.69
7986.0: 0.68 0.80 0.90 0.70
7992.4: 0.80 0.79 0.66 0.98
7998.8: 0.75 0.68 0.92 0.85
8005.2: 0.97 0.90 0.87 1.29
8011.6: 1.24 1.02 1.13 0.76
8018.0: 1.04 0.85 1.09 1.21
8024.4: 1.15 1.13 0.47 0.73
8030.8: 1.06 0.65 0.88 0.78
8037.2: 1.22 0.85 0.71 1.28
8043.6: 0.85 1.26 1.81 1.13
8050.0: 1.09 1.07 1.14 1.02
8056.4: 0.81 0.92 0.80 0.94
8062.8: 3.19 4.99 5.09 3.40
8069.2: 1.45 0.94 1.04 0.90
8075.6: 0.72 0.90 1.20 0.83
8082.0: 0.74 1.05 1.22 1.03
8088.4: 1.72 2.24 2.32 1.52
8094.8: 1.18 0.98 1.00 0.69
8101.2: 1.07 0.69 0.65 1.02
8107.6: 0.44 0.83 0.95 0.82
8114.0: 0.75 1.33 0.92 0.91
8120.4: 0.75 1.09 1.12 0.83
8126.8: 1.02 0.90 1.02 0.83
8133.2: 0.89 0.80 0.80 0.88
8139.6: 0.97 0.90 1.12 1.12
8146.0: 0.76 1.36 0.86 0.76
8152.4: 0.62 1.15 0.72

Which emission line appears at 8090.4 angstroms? [N II]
